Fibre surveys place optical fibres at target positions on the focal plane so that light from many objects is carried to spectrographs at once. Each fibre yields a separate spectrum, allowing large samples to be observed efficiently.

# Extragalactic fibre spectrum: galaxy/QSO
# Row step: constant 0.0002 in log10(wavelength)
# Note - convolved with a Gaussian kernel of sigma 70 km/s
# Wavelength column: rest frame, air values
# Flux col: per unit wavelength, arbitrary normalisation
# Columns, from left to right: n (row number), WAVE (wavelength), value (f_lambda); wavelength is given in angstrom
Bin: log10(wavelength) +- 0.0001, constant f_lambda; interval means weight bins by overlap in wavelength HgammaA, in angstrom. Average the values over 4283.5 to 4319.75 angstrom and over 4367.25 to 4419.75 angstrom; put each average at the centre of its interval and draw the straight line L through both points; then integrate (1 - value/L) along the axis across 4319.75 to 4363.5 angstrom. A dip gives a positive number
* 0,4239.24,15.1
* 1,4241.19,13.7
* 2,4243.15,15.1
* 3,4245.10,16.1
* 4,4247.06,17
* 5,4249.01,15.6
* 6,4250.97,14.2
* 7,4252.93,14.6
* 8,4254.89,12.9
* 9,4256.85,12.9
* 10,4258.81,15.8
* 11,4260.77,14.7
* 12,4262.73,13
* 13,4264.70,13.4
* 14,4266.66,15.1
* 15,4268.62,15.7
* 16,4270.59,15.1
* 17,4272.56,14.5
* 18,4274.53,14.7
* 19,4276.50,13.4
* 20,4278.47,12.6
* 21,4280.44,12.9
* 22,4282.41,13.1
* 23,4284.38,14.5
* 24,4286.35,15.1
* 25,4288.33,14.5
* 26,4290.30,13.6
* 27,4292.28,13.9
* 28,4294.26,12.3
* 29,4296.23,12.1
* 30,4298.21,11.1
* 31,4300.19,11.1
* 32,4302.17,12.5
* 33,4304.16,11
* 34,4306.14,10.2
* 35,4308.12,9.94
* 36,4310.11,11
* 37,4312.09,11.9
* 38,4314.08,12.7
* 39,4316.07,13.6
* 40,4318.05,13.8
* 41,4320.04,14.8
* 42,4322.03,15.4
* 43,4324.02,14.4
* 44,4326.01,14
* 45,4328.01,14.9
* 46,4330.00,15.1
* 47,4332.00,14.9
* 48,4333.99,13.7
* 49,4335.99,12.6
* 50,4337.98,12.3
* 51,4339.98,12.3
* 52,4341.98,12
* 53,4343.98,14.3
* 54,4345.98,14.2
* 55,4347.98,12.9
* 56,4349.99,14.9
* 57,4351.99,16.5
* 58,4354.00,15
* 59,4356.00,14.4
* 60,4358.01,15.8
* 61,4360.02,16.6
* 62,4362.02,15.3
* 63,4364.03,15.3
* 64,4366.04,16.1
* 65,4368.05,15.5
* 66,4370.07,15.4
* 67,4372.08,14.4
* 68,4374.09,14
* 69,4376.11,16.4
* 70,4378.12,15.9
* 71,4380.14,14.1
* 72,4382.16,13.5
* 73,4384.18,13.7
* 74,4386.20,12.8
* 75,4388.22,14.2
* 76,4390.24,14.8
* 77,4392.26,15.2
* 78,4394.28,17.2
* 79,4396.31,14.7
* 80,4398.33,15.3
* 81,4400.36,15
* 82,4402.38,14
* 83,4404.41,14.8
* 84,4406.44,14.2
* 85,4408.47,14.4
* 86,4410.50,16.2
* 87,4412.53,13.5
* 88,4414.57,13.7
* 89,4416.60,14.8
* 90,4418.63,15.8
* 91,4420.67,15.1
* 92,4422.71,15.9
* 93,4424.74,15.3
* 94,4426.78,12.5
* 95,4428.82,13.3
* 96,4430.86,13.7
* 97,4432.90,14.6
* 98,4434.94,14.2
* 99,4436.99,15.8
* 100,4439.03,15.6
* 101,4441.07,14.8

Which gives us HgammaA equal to -2.88 angstrom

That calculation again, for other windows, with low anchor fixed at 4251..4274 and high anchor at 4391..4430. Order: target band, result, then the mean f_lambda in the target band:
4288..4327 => 4.9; 12.7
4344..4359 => -0.2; 14.8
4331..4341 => 1.0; 13.2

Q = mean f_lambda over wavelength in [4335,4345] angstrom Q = 12.7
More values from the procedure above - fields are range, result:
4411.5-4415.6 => 13.6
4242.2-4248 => 16.1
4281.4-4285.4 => 13.8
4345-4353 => 14.6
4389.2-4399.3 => 15.4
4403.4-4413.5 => 14.6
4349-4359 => 15.3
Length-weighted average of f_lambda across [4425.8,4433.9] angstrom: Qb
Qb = 13.5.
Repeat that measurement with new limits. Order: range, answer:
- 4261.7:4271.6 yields 14.5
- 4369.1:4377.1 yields 15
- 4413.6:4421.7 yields 14.9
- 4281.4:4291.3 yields 14.2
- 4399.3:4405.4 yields 14.6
